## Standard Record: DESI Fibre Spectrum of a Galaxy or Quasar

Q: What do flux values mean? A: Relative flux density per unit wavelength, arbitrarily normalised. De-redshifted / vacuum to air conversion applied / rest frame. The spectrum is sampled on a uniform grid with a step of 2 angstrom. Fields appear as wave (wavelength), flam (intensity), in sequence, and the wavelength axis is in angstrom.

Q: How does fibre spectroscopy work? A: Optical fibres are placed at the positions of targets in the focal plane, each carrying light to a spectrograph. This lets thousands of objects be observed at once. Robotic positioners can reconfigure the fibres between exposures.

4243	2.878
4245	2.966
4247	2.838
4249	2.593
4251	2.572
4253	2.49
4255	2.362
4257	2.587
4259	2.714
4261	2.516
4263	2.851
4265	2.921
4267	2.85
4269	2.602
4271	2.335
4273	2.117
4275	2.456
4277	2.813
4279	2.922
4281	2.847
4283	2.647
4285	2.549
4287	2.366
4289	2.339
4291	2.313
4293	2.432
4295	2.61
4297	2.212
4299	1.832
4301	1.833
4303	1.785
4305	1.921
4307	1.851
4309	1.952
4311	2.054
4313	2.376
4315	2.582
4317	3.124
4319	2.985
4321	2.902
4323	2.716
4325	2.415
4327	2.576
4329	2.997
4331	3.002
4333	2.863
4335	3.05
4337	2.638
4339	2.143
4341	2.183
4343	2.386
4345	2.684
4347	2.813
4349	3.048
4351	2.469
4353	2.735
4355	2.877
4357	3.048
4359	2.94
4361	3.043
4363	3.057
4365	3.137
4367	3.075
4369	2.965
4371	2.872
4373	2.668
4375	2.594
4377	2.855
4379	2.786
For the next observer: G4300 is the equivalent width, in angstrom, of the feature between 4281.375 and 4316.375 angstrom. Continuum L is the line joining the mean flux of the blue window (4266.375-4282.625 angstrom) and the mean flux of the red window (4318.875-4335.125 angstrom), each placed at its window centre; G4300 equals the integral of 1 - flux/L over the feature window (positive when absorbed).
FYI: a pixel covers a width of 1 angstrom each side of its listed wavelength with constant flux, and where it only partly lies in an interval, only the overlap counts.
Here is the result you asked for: 6.1 angstrom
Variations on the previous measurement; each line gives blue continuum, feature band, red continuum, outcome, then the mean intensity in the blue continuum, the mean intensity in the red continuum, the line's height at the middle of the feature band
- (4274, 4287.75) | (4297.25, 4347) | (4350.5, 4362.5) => 5.85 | 2.66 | 2.88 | 2.78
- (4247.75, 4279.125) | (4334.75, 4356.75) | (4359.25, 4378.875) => 1.59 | 2.6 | 2.91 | 2.84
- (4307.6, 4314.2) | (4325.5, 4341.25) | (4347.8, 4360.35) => -1.25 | 2.12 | 2.86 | 2.51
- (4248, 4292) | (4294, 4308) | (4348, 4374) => 3.57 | 2.58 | 2.92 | 2.7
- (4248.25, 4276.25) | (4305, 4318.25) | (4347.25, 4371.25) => 2.18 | 2.57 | 2.94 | 2.76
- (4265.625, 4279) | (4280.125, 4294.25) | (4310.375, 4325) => 0.57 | 2.57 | 2.68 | 2.6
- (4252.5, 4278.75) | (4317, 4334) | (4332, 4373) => -0.56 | 2.6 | 2.8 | 2.74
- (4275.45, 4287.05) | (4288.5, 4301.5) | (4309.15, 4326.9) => 2.12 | 2.71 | 2.61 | 2.67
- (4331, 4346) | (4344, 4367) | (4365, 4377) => -1.41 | 2.59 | 2.86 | 2.73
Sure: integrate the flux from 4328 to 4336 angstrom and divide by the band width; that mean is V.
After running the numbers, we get 2.98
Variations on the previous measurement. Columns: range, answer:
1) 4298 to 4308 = 1.84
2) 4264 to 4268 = 2.89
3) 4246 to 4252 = 2.67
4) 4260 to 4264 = 2.68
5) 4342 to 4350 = 2.73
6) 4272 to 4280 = 2.58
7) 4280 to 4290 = 2.55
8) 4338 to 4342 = 2.16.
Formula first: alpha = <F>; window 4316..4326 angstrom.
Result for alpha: 2.83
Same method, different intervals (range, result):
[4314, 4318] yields 2.85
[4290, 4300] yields 2.28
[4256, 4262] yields 2.61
